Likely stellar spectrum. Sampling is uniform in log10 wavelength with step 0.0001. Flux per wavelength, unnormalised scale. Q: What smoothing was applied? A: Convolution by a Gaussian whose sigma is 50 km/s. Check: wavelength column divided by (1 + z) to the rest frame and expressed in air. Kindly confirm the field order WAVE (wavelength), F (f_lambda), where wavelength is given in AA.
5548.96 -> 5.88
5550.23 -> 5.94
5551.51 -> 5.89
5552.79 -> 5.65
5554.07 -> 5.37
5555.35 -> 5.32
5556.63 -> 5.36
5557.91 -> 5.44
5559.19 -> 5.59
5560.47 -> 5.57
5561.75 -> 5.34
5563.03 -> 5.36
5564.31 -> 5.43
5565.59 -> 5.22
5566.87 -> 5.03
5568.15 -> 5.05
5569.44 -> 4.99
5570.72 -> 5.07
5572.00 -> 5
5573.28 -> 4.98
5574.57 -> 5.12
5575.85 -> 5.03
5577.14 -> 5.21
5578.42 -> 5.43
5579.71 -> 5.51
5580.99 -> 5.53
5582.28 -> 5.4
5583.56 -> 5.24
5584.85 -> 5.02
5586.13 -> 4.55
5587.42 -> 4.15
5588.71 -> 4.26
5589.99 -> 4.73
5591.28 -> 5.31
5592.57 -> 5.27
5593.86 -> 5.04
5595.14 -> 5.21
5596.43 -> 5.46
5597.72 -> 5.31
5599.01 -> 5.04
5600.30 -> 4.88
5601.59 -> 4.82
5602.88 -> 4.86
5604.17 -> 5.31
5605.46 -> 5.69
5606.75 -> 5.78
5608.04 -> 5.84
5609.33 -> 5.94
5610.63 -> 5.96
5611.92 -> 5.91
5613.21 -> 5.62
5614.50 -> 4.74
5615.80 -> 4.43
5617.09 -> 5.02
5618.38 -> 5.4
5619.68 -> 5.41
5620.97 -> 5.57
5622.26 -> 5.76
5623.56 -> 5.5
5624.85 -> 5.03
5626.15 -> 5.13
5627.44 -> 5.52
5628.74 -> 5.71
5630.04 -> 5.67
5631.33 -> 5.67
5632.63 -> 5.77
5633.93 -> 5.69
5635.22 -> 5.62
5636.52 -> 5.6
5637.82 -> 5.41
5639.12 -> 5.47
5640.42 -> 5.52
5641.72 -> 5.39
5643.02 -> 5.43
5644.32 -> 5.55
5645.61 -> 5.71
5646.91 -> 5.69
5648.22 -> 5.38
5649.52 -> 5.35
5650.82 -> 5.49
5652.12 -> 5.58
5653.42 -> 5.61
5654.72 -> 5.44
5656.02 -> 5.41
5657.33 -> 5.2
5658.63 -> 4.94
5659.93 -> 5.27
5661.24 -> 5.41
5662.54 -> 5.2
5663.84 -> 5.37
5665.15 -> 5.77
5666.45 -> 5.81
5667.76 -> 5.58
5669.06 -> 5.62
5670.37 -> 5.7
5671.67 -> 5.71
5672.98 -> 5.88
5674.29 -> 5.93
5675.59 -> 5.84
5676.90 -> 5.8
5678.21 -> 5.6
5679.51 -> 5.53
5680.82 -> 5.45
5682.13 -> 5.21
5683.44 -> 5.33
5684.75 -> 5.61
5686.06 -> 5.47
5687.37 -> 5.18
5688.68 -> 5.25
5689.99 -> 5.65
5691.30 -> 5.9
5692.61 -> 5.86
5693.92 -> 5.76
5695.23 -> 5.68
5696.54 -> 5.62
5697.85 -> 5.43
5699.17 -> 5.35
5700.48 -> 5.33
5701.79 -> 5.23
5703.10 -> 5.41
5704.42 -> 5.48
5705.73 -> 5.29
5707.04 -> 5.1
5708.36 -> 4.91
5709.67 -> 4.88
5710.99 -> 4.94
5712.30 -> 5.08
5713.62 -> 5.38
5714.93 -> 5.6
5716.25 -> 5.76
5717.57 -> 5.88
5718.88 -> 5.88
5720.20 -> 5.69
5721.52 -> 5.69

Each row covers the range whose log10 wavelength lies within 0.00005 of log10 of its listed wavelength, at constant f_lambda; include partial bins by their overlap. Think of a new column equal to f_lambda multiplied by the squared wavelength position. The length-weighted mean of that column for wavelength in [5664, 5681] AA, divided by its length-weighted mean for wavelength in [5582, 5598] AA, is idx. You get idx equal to 1.18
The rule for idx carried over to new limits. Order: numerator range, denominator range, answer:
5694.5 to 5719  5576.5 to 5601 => 1.10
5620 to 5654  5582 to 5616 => 1.08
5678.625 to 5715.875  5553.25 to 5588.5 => 1.09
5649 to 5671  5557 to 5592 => 1.10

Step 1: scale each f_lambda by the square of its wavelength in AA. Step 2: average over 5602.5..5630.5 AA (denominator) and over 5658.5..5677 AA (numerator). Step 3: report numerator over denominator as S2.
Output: 1.0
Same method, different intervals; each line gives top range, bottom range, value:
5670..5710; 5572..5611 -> 1.10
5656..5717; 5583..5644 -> 1.05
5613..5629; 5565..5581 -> 1.04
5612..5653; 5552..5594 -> 1.08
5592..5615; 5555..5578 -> 1.04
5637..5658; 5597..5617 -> 1.04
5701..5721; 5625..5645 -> 1.00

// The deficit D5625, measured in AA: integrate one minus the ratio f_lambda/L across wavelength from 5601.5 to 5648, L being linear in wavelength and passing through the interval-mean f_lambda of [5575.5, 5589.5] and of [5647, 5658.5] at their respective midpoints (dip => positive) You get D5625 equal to -1.9 AA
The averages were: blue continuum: 5.03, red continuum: 5.42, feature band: 5.48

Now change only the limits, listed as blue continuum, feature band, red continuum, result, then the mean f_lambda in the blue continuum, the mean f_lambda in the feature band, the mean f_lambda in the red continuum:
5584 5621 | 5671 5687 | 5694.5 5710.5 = -1.0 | 5.18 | 5.61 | 5.31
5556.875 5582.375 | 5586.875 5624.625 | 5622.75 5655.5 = 1.0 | 5.26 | 5.25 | 5.52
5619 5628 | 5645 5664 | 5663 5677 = 0.7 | 5.42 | 5.4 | 5.72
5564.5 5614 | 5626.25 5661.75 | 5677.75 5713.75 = -1.3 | 5.21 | 5.49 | 5.39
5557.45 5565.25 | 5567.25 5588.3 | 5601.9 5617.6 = 1.4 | 5.45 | 5.07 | 5.42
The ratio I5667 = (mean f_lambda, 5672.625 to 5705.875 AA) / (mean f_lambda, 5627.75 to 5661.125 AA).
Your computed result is 1.01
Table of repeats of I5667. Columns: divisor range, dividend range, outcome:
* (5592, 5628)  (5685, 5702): 1.04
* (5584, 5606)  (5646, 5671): 1.09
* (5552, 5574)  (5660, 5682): 1.06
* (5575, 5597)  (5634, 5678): 1.09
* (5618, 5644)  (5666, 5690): 1.01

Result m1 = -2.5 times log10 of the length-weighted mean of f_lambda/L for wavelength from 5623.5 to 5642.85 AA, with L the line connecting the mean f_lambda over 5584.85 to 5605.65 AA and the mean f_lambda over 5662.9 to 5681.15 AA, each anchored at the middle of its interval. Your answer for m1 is -0.04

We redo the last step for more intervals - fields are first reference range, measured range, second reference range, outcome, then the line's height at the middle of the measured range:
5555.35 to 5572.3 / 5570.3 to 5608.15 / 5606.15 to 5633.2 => 0.05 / 5.37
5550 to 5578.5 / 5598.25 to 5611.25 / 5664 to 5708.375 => 0.00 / 5.39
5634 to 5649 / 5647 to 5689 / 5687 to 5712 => -0.01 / 5.46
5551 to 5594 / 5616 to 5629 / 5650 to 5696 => 0.00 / 5.37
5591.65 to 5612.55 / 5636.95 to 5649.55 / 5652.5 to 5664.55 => -0.03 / 5.34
